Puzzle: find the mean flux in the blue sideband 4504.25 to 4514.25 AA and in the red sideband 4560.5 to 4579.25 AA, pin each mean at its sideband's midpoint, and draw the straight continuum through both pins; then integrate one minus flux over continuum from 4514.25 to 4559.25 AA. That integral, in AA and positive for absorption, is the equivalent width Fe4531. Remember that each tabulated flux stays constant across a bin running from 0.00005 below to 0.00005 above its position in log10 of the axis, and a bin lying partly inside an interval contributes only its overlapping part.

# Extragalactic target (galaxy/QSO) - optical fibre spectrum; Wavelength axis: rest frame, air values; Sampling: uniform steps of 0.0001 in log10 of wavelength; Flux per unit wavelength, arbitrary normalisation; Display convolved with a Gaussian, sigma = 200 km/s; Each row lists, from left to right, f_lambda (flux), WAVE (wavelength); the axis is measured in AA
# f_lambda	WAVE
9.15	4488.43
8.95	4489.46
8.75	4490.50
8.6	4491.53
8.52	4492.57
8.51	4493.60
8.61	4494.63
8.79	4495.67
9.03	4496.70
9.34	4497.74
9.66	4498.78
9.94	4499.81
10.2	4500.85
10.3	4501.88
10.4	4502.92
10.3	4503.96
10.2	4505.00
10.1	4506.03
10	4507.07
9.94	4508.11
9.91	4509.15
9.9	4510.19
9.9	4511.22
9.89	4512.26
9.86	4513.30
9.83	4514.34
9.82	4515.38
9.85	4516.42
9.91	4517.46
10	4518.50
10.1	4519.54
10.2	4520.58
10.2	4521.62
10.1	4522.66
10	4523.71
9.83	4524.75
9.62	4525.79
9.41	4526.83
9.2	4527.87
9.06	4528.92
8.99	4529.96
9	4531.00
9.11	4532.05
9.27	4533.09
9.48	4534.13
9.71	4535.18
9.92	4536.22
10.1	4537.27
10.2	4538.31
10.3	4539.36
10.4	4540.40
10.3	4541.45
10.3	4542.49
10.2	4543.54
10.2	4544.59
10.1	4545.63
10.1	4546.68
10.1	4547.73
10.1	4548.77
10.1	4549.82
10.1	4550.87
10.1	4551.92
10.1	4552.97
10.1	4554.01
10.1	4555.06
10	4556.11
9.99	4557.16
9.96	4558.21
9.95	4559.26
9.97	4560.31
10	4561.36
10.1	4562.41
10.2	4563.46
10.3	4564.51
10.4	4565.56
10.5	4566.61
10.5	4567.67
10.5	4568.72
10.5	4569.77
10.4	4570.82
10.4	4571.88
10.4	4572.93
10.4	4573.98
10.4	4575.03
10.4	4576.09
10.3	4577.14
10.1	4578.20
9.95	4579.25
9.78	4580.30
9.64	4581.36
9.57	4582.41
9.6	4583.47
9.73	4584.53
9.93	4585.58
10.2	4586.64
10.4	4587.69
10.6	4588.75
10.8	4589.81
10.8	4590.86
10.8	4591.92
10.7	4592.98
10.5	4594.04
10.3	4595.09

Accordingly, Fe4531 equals 1.0 AA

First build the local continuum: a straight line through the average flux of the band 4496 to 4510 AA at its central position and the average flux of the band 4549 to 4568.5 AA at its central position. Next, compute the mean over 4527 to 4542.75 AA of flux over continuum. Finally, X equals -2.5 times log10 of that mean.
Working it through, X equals 0.04 mag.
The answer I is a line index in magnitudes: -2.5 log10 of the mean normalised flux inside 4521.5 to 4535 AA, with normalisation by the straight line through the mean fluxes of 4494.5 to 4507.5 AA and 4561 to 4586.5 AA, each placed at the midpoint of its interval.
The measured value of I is 0.05 mag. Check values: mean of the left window 9.79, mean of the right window 10.2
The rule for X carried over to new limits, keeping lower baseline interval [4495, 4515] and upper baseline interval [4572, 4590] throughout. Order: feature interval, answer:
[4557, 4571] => -0.02 mag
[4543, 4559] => -0.01 mag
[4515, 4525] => -0.01 mag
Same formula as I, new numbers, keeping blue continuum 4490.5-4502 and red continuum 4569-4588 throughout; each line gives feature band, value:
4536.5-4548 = -0.054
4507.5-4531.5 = -0.037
